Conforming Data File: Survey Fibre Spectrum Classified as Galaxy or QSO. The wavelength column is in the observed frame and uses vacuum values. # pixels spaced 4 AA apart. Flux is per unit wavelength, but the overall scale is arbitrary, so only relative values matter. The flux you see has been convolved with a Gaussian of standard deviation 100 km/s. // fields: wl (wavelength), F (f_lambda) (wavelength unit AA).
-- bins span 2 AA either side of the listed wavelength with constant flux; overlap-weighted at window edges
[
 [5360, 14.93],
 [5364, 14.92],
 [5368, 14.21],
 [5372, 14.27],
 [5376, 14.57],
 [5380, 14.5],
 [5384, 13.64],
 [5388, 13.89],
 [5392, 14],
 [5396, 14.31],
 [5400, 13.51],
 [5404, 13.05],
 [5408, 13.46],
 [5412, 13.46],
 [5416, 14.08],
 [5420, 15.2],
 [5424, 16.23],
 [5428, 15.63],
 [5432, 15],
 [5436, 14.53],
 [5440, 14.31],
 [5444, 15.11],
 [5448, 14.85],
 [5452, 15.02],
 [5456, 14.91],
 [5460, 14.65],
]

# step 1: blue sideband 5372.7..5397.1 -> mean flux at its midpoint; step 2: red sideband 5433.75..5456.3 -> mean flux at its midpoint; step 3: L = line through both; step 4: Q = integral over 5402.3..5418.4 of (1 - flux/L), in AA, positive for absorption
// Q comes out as 1.0 AA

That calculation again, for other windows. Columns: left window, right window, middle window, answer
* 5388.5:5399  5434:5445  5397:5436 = -0.19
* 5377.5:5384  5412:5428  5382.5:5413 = 1.88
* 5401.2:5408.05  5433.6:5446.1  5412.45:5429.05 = -1.44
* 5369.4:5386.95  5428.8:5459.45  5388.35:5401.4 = 0.39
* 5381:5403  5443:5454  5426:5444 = -0.22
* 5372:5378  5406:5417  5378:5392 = 0.22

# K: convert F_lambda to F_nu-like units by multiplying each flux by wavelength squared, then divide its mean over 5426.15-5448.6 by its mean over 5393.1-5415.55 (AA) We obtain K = 1.11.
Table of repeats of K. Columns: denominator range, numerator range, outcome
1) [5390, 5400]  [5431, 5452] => 1.07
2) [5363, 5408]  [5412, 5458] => 1.08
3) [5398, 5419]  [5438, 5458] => 1.11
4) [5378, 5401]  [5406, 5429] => 1.06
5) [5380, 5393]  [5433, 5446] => 1.07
